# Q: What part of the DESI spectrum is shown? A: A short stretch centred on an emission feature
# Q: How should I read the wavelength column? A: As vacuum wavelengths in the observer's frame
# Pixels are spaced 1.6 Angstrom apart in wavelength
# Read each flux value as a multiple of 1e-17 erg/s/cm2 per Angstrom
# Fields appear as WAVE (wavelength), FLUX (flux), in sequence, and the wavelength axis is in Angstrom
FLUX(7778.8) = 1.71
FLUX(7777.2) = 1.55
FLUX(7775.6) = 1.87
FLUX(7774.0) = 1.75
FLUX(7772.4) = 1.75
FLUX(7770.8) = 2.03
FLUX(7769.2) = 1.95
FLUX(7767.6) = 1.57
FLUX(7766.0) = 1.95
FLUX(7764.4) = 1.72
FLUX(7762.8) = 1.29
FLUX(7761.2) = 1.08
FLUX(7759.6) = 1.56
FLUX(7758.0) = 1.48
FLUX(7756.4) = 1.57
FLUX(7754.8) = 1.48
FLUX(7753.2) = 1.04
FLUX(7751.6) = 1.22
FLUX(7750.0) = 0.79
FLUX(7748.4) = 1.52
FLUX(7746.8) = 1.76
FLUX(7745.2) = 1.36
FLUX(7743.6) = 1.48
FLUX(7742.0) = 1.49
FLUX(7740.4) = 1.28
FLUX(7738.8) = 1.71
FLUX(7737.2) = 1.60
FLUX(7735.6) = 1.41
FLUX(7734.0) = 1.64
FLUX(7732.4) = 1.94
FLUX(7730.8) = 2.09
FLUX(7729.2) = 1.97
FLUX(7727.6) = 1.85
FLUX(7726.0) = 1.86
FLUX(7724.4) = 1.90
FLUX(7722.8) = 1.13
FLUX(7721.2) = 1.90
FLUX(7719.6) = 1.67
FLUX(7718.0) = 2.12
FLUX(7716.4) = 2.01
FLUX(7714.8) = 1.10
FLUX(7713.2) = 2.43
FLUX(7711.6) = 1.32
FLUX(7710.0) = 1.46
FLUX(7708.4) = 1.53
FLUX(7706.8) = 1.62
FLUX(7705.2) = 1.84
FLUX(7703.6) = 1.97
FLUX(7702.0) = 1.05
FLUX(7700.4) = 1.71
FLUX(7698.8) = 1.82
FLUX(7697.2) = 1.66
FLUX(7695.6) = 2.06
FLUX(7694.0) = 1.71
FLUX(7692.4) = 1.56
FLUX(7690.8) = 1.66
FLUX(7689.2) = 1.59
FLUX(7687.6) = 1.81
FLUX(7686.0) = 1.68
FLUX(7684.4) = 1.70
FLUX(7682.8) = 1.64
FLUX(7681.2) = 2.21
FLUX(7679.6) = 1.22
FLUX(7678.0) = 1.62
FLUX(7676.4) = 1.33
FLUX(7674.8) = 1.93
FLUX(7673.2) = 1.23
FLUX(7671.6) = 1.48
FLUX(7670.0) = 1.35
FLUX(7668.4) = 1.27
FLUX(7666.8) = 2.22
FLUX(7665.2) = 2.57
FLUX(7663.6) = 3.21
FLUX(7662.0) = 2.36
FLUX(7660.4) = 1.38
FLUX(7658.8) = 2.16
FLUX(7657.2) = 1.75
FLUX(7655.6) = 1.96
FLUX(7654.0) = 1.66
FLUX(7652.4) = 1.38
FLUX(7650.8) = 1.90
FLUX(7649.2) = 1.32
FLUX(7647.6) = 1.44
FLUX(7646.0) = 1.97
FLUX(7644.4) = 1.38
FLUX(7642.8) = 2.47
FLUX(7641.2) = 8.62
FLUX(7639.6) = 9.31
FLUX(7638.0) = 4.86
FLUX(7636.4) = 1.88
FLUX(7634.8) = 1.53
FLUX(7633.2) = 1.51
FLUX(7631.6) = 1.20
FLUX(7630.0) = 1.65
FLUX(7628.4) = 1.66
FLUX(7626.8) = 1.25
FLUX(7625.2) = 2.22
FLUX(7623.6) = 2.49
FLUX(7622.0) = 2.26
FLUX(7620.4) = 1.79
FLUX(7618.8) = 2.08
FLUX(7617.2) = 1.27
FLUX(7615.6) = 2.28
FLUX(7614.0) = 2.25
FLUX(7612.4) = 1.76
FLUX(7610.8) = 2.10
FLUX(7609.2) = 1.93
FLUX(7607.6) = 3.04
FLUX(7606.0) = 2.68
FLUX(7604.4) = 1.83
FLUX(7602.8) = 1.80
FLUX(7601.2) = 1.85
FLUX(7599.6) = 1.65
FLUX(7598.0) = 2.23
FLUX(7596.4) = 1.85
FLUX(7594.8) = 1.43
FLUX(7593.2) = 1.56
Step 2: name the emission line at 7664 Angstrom [N II]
